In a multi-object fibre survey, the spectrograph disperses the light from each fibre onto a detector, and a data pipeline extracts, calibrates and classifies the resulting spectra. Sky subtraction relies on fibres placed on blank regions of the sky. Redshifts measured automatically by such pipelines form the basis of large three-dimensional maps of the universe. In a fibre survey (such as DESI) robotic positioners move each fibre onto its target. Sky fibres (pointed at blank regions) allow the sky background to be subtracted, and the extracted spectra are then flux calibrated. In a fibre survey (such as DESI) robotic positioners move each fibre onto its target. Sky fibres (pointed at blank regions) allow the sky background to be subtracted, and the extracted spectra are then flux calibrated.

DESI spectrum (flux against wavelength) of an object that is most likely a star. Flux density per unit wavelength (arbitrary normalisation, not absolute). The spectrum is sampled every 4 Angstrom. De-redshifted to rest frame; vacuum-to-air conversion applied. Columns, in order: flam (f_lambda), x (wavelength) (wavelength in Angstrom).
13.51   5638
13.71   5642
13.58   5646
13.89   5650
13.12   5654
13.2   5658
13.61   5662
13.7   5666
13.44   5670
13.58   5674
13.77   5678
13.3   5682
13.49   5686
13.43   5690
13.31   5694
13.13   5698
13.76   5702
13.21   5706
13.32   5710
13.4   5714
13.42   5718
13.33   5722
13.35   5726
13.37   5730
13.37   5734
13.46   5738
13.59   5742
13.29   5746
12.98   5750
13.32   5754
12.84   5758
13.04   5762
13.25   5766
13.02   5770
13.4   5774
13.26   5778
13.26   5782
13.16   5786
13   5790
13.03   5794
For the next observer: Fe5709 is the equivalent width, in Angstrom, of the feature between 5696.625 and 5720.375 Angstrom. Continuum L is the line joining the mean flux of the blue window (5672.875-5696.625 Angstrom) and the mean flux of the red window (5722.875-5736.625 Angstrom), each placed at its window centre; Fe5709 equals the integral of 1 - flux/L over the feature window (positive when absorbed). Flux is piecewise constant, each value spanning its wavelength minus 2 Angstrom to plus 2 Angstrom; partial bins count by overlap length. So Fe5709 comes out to 0.06 Angstrom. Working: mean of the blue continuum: 13.5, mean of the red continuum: 13.4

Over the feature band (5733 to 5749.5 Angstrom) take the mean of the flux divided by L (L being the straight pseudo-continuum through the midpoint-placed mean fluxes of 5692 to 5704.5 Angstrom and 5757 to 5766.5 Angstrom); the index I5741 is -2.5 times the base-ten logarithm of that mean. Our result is -0.02 mag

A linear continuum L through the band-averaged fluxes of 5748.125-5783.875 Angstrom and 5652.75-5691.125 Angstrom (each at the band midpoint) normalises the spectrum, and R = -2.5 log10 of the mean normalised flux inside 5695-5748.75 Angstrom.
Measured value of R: -0.01 mag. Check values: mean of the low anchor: 13.5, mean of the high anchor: 13.2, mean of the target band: 13.4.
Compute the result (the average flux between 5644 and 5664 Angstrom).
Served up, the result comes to 13.5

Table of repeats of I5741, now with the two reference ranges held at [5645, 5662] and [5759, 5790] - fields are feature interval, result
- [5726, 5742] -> -0.012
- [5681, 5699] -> 0.002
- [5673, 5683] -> -0.014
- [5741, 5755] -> -0.003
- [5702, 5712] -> -0.002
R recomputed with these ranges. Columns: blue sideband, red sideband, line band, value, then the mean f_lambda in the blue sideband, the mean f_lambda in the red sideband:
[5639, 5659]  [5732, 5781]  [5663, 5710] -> 0.00 mag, 13.5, 13.2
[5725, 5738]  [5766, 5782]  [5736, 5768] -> 0.01 mag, 13.4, 13.2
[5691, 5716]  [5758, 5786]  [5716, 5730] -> 0.00 mag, 13.4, 13.2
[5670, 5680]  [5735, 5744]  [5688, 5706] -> 0.02 mag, 13.6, 13.5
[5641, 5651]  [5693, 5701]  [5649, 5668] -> 0.01 mag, 13.7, 13.3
